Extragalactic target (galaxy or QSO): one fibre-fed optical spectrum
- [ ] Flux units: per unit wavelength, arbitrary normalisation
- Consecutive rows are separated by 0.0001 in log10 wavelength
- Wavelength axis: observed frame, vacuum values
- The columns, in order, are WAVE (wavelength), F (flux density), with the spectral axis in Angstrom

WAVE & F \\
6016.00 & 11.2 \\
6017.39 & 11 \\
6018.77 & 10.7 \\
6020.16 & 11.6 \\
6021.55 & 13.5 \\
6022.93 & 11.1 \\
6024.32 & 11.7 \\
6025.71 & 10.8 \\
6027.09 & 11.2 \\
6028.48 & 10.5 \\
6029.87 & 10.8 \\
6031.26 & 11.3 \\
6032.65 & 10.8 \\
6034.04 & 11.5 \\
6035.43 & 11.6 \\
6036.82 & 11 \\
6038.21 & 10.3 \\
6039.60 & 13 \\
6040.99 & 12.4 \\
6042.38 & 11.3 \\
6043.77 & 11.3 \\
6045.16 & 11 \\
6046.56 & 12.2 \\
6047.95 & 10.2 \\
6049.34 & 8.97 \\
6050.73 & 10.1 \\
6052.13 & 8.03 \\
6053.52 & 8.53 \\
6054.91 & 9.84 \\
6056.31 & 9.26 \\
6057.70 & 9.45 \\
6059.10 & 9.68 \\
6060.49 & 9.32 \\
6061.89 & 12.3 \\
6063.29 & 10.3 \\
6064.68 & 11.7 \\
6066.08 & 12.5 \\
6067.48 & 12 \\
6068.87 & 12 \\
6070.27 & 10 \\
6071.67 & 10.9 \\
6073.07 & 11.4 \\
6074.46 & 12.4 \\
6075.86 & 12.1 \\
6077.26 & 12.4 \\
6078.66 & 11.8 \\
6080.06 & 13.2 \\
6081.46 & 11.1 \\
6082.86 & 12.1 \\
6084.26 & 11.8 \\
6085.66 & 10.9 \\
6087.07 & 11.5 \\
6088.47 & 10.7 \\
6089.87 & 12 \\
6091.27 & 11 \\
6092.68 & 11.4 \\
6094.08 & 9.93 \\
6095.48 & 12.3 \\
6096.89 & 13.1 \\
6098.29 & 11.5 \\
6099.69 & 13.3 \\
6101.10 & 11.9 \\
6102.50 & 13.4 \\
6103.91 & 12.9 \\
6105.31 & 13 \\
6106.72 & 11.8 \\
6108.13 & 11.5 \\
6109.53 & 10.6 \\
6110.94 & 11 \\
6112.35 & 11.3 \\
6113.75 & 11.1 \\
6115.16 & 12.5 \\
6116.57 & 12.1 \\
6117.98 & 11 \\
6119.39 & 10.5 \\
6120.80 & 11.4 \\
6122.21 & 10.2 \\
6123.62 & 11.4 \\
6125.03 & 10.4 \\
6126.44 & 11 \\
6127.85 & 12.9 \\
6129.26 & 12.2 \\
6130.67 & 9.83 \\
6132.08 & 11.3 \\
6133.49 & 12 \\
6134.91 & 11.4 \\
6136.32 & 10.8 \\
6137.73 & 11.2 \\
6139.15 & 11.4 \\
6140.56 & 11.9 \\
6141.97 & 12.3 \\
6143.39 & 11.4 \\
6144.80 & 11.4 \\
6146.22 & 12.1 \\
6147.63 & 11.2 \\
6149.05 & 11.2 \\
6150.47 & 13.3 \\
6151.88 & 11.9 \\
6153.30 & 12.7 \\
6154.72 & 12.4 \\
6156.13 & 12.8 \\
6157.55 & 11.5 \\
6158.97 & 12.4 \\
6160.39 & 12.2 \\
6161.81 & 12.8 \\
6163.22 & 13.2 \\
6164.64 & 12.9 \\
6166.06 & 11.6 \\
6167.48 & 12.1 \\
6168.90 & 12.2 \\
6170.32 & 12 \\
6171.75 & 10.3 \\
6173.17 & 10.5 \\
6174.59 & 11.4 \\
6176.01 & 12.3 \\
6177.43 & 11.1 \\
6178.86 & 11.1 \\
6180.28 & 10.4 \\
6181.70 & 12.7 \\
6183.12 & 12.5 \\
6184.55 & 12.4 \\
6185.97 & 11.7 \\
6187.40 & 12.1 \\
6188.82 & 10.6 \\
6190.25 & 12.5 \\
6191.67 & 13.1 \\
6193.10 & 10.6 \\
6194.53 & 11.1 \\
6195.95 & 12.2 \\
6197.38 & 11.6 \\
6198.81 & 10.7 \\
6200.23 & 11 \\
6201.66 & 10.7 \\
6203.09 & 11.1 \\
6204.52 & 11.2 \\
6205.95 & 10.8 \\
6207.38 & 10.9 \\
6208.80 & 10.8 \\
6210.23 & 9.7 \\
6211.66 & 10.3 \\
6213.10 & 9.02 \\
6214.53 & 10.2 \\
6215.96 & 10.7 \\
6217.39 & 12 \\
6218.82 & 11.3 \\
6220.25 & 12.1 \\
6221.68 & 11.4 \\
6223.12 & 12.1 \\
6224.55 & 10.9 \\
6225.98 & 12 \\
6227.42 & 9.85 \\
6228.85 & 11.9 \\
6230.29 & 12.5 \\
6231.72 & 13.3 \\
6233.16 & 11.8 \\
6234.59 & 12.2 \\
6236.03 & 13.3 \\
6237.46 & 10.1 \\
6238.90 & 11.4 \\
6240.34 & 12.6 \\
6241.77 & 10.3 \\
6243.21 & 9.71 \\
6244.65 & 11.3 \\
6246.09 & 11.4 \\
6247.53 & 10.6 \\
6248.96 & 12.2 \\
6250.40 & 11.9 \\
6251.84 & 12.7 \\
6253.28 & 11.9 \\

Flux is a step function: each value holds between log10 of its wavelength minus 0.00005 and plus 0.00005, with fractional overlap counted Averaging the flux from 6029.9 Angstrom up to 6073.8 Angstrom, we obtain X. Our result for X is 10.8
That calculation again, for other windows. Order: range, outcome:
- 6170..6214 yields 11.2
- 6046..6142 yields 11.3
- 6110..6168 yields 11.7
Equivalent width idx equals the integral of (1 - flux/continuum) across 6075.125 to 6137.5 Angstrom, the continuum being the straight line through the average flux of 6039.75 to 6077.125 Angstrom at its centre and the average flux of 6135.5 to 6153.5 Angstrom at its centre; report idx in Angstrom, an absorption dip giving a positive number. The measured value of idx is -1.7 Angstrom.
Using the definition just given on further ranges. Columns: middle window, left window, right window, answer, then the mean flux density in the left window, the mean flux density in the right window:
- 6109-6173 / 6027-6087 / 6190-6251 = -2.83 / 11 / 11.3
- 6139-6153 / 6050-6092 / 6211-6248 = -0.87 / 11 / 11.3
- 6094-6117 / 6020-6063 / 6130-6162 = -1.24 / 10.8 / 11.8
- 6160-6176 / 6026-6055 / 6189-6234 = -1.15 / 10.8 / 11.3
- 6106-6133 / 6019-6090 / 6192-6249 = -0.28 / 11.1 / 11.2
